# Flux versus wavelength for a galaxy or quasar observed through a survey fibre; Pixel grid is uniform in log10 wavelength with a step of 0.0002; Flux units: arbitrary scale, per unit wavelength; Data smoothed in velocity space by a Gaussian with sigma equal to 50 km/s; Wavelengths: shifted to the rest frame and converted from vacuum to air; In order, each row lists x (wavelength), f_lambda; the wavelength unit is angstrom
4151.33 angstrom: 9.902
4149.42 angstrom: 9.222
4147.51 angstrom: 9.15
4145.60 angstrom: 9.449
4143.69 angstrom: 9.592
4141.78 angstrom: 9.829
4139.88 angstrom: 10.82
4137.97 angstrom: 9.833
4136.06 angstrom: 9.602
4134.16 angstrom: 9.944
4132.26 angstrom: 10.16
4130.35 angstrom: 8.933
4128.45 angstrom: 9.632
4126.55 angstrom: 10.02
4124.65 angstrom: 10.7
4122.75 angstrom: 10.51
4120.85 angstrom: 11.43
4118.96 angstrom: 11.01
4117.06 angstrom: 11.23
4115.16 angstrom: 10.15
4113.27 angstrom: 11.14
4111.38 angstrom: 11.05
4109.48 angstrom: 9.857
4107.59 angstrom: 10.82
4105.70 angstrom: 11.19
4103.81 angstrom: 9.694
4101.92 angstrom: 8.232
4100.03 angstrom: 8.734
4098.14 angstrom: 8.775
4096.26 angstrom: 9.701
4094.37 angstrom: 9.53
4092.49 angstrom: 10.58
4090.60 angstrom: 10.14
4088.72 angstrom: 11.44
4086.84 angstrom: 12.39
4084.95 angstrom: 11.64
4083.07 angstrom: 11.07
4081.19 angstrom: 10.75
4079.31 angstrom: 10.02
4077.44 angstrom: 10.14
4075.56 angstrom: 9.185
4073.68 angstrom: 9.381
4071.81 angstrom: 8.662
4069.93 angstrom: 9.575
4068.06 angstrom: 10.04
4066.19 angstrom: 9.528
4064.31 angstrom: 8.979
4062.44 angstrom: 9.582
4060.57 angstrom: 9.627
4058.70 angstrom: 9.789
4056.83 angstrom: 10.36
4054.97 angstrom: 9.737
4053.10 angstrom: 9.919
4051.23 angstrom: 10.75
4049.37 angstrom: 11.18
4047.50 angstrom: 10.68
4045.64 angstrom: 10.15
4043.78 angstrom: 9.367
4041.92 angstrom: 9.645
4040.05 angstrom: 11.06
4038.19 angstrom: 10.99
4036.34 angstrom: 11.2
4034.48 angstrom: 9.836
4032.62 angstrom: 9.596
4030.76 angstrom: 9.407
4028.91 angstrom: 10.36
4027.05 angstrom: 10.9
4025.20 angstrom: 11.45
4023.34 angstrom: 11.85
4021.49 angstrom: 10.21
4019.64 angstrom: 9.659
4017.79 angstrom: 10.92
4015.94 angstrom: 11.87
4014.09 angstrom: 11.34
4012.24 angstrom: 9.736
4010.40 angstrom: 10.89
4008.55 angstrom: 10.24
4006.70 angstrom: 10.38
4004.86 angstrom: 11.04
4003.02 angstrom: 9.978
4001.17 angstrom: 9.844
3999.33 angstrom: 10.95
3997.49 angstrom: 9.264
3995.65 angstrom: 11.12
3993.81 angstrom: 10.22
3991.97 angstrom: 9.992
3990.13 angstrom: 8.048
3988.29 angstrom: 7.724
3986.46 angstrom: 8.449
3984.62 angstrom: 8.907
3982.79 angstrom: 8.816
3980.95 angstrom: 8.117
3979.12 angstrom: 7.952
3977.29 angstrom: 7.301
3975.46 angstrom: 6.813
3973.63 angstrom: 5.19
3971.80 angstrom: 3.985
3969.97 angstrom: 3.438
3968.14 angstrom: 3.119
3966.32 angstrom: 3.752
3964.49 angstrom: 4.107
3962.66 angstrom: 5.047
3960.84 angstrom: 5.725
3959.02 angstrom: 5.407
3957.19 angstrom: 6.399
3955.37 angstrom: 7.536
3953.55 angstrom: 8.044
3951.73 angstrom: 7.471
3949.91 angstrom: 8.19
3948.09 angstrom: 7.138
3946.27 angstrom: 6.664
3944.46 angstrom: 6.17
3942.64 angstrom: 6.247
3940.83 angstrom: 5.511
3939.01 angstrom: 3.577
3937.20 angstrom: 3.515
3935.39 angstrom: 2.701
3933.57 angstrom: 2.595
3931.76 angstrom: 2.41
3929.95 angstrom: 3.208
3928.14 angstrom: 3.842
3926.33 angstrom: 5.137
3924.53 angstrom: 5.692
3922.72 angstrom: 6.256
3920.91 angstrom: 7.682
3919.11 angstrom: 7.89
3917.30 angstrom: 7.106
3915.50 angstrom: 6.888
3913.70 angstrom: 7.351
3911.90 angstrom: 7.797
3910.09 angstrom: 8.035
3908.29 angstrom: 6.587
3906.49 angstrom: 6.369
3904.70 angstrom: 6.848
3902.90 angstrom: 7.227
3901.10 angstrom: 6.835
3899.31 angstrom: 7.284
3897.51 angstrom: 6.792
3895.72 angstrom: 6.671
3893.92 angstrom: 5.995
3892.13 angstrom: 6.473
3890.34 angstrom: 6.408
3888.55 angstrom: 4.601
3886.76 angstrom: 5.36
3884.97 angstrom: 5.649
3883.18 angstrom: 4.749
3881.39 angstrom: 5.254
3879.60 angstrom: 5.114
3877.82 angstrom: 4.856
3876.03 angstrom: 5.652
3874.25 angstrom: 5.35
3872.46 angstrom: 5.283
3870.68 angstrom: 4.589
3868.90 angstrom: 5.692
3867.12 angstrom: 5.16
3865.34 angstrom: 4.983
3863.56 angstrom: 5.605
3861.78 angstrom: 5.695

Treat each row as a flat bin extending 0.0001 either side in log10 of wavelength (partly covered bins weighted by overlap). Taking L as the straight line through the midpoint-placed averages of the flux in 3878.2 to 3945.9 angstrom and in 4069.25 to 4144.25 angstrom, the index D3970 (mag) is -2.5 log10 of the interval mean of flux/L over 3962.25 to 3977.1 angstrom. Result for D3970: 0.483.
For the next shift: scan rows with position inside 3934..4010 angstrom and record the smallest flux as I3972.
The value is 2.701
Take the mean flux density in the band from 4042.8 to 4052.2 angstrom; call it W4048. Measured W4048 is 10.4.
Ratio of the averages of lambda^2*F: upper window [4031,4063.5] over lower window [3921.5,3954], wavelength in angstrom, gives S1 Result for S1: 2.06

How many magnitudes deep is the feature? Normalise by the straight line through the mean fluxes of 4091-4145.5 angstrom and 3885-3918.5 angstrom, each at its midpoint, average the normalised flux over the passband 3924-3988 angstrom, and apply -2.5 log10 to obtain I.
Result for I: 0.31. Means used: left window 6.69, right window 10.1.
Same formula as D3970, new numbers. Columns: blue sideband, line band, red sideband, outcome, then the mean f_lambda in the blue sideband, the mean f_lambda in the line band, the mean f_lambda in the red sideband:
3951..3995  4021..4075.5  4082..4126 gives -0.14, 6.76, 10.1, 10.5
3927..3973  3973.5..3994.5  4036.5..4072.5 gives -0.23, 5.03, 8.22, 10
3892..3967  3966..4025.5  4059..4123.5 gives -0.14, 6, 8.9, 10.2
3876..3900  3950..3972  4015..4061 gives 0.41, 5.77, 5.48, 10.4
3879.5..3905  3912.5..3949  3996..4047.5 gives 0.33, 6.1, 5.4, 10.5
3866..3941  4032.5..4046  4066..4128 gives -0.16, 5.66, 10.3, 10.3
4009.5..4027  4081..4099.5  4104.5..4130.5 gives 0.01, 10.9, 10.6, 10.6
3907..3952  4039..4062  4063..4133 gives -0.14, 5.81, 10.2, 10.2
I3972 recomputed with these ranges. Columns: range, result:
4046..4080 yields 8.662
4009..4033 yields 9.407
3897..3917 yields 6.369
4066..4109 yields 8.232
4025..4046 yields 9.367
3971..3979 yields 3.985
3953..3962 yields 5.407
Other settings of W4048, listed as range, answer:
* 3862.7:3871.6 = 5.21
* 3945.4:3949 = 6.9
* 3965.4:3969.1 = 3.44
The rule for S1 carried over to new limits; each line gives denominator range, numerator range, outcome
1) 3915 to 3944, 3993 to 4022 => 2.18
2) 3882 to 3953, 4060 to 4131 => 1.86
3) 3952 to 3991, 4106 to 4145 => 1.74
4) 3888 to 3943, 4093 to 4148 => 1.90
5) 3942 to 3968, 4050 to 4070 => 1.68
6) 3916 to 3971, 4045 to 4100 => 2.00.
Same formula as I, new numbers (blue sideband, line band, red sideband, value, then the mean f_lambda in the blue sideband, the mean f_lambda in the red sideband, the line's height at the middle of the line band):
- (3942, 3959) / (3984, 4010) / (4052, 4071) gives -0.19 mag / 7.02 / 9.71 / 8.15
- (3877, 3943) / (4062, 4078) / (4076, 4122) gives 0.03 mag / 5.74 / 10.4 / 9.71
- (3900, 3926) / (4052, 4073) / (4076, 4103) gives 0.01 mag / 7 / 10.2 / 9.71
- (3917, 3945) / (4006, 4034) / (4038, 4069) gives -0.22 mag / 4.91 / 10.1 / 8.65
